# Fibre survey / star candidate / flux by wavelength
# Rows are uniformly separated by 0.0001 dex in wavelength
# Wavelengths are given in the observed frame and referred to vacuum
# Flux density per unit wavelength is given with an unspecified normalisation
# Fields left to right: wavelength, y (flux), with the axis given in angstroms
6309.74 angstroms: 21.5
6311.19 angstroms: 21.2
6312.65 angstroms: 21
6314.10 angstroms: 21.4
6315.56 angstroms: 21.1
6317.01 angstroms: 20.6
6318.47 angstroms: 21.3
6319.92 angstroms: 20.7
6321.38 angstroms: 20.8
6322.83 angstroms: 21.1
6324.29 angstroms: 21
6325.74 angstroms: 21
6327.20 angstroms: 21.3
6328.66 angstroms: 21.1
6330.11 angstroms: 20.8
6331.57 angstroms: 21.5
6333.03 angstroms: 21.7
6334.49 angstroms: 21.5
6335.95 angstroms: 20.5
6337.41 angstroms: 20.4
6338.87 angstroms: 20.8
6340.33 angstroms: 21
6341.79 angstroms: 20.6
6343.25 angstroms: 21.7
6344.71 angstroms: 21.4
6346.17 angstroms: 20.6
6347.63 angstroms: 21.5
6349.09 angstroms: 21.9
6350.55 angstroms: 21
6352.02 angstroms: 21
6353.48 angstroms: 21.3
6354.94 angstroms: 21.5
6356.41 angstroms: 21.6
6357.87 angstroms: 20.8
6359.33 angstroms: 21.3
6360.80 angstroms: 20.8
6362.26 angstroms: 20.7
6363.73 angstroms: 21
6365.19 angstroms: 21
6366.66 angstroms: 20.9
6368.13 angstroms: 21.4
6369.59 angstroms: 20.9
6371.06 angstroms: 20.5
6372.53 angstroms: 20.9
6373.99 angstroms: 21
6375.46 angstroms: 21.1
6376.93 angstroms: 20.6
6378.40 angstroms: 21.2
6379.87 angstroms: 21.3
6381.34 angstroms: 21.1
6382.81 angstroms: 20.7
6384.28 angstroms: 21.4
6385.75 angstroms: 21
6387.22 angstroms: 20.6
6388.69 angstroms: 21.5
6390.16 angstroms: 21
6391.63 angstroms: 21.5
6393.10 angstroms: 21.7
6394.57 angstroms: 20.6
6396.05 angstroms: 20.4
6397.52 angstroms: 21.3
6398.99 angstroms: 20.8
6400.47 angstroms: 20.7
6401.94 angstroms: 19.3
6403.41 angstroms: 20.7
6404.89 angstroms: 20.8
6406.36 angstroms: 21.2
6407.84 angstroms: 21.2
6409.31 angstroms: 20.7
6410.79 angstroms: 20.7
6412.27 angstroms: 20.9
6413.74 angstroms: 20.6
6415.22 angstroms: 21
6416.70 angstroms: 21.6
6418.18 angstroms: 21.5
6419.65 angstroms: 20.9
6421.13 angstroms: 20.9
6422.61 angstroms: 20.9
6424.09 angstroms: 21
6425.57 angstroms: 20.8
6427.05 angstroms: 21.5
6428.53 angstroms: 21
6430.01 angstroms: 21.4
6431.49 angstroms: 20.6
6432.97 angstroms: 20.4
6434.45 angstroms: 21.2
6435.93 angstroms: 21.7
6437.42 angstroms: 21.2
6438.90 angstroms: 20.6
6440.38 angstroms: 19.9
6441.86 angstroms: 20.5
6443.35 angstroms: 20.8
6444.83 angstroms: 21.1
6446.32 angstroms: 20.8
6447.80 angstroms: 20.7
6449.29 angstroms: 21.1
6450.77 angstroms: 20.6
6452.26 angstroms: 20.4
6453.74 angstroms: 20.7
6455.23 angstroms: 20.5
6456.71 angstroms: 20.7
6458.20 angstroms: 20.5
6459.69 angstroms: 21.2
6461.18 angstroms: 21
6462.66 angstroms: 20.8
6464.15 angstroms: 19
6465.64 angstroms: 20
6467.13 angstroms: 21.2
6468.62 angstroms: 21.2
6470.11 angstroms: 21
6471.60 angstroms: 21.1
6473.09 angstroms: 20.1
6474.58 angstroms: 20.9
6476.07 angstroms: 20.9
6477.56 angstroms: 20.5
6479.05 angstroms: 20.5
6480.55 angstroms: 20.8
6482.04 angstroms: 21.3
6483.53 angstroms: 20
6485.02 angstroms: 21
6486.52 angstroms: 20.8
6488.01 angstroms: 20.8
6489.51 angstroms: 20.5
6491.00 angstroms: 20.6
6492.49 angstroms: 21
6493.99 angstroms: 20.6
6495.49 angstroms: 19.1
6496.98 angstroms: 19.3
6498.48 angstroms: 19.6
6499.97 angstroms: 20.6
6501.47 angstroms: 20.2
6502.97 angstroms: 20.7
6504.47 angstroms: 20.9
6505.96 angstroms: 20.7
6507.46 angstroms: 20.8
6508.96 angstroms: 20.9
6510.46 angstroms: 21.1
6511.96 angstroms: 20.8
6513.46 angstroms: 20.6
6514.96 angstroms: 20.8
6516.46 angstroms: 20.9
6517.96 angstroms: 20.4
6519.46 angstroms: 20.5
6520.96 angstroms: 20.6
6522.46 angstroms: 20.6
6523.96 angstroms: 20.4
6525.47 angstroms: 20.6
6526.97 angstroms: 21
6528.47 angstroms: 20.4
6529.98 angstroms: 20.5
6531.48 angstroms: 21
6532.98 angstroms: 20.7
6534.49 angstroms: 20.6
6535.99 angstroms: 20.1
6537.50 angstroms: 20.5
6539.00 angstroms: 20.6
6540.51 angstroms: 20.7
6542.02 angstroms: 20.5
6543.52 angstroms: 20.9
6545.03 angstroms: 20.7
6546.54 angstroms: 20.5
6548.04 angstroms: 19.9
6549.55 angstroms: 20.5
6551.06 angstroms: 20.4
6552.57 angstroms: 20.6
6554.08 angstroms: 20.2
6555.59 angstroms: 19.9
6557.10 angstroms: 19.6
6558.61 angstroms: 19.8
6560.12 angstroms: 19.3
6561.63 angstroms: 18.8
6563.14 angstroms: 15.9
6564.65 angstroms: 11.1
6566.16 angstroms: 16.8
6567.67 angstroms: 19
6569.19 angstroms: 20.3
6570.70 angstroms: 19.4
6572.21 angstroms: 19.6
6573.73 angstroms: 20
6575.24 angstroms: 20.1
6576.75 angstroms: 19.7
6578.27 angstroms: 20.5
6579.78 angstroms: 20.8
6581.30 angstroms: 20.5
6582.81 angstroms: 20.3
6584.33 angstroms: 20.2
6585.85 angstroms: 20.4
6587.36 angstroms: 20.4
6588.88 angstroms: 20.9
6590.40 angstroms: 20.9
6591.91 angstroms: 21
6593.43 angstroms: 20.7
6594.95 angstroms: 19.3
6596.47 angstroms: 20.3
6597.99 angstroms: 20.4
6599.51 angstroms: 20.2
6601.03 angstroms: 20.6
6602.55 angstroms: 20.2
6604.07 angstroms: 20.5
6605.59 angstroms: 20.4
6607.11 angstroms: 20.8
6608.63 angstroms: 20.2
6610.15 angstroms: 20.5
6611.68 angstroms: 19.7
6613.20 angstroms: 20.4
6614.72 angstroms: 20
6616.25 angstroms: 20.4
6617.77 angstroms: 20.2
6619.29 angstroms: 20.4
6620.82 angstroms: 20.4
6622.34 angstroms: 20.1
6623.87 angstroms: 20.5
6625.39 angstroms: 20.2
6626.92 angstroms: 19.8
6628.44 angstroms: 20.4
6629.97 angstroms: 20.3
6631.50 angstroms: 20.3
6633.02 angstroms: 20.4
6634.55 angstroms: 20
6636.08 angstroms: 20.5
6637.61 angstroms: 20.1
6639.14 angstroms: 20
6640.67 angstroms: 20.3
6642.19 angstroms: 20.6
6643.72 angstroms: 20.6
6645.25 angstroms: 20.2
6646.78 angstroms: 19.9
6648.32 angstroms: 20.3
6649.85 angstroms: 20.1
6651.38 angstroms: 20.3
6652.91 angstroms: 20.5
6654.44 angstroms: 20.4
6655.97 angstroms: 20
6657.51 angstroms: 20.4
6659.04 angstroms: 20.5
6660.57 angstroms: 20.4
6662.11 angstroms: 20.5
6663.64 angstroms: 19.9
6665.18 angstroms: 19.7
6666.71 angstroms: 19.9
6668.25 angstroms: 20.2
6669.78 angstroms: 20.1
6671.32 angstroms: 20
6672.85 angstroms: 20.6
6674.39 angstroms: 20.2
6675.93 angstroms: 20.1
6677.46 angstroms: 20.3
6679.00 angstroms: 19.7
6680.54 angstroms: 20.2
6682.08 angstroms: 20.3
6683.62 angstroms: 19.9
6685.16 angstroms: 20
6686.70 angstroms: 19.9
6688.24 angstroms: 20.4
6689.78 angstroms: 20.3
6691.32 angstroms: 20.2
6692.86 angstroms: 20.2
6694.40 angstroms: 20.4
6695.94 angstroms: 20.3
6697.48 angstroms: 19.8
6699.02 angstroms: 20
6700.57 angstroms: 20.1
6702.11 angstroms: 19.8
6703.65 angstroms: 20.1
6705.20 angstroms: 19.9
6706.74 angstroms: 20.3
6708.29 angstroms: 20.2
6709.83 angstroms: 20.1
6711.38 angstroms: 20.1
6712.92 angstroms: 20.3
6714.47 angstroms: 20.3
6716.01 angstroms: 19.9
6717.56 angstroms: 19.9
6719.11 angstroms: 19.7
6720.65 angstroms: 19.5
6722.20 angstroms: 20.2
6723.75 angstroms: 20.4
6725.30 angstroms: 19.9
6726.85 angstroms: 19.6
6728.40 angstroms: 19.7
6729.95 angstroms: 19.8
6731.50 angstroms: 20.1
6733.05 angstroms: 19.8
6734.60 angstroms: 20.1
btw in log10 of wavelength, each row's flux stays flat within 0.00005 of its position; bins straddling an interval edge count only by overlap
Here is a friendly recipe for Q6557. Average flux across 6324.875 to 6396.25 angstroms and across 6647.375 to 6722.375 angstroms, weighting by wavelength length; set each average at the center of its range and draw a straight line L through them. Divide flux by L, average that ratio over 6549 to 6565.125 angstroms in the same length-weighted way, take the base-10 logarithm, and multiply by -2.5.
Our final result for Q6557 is 0.09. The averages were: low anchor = 21.1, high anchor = 20.1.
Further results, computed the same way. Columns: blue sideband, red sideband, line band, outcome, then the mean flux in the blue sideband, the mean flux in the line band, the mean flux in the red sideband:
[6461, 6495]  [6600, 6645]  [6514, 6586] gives 0.03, 20.7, 19.9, 20.3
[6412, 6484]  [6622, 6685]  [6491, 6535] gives 0.00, 20.8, 20.5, 20.2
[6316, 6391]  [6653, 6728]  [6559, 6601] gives 0.05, 21.1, 19.5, 20.1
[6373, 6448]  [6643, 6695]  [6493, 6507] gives 0.02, 20.9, 20.2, 20.2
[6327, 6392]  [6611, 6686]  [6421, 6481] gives 0.00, 21.1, 20.8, 20.2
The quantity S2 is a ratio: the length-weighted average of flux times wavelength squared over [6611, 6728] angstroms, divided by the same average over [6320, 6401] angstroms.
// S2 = 1.05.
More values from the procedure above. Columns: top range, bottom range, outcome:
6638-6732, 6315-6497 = 1.05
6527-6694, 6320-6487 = 1.02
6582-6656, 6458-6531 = 1.02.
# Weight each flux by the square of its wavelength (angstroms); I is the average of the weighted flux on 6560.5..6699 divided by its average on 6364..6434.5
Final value 1.0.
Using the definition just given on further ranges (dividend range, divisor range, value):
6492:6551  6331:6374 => 1.03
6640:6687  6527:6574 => 1.06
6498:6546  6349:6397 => 1.03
